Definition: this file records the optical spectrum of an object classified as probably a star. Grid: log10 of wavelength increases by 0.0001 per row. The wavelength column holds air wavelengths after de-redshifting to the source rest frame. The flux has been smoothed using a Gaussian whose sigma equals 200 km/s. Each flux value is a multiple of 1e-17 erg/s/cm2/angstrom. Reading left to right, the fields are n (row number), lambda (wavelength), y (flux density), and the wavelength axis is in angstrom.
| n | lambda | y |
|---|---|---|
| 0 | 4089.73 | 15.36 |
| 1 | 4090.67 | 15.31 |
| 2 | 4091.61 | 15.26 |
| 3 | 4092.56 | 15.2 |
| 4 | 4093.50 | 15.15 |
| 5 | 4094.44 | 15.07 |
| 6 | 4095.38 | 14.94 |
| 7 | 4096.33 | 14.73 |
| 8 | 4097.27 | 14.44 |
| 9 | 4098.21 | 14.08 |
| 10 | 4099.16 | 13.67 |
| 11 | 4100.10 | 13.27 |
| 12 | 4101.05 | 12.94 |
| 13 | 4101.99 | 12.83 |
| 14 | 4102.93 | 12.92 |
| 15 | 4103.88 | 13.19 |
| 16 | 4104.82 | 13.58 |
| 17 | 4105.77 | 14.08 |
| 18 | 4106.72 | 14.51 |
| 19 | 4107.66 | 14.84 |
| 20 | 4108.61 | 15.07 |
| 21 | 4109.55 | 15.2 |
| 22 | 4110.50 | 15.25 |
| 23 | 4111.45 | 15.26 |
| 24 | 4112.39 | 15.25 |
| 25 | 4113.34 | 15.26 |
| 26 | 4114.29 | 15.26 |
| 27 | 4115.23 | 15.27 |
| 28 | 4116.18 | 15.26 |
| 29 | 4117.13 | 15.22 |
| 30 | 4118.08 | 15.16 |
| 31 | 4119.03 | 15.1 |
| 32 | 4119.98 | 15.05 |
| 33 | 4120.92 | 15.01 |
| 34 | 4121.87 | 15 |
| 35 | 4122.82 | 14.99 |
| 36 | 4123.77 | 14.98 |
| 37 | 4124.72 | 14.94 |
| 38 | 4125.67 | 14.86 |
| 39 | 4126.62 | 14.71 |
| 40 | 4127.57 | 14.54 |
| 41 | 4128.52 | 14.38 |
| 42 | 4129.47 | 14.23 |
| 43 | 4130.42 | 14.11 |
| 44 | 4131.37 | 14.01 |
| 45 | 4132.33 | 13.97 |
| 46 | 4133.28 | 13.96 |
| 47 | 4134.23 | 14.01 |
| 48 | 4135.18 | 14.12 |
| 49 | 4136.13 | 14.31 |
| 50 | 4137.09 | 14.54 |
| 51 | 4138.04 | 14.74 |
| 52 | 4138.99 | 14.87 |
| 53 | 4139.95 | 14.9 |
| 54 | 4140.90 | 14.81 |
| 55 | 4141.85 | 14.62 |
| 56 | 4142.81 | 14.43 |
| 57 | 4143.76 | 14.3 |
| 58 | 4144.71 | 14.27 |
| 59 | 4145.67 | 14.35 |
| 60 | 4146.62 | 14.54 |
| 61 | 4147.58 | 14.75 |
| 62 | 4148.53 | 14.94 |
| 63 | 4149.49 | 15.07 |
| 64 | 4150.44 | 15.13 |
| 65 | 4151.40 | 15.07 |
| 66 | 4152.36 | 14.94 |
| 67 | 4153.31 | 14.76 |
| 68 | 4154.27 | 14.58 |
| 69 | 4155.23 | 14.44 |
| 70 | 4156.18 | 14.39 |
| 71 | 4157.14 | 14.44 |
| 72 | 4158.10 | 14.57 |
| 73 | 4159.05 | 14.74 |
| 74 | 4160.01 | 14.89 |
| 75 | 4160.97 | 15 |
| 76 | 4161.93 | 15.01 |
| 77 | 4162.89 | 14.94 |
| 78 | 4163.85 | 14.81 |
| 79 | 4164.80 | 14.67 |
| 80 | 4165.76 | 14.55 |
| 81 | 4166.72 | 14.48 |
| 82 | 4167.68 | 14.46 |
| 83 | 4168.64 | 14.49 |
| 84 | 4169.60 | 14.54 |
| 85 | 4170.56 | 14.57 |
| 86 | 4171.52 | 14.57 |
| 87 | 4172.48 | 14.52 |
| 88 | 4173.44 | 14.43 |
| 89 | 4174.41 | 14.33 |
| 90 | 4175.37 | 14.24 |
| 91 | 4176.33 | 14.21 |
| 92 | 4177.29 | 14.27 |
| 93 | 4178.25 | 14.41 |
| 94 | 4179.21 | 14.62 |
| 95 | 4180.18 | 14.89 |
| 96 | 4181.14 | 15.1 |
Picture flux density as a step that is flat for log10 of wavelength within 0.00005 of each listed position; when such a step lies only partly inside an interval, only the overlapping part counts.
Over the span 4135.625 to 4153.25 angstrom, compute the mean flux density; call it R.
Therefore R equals 14.7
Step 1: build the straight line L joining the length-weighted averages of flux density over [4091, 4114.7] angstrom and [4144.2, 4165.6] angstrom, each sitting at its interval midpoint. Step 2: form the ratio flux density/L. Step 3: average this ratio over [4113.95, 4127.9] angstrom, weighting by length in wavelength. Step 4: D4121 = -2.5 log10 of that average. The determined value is -0.04 mag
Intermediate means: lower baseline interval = 14.5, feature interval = 15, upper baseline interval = 14.7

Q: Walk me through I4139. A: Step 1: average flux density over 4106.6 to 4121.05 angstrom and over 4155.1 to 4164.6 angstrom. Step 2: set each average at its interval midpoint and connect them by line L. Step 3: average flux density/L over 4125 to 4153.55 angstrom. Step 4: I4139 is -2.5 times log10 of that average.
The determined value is 0.03 mag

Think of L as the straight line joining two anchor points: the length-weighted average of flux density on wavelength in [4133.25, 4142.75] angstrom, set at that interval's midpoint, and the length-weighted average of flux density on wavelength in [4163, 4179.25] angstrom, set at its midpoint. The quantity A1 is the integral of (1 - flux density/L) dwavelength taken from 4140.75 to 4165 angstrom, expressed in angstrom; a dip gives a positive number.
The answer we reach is -0.3 angstrom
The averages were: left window 14.5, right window 14.5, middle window 14.7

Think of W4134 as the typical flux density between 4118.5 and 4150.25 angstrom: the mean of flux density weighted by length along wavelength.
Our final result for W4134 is 14.6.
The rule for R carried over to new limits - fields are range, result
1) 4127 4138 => 14.2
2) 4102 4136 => 14.6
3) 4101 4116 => 14.5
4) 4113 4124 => 15.1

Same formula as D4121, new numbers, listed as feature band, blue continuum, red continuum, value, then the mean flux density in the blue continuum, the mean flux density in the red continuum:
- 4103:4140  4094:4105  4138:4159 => -0.04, 13.8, 14.7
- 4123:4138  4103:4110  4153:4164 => 0.01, 14.3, 14.7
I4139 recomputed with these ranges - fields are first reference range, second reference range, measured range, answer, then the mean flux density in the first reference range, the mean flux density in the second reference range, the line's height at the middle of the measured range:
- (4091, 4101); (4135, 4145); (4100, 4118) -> 0.00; 14.5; 14.6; 14.5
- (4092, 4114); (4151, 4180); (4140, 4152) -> -0.01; 14.4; 14.6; 14.5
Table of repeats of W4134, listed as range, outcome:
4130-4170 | 14.6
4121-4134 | 14.5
